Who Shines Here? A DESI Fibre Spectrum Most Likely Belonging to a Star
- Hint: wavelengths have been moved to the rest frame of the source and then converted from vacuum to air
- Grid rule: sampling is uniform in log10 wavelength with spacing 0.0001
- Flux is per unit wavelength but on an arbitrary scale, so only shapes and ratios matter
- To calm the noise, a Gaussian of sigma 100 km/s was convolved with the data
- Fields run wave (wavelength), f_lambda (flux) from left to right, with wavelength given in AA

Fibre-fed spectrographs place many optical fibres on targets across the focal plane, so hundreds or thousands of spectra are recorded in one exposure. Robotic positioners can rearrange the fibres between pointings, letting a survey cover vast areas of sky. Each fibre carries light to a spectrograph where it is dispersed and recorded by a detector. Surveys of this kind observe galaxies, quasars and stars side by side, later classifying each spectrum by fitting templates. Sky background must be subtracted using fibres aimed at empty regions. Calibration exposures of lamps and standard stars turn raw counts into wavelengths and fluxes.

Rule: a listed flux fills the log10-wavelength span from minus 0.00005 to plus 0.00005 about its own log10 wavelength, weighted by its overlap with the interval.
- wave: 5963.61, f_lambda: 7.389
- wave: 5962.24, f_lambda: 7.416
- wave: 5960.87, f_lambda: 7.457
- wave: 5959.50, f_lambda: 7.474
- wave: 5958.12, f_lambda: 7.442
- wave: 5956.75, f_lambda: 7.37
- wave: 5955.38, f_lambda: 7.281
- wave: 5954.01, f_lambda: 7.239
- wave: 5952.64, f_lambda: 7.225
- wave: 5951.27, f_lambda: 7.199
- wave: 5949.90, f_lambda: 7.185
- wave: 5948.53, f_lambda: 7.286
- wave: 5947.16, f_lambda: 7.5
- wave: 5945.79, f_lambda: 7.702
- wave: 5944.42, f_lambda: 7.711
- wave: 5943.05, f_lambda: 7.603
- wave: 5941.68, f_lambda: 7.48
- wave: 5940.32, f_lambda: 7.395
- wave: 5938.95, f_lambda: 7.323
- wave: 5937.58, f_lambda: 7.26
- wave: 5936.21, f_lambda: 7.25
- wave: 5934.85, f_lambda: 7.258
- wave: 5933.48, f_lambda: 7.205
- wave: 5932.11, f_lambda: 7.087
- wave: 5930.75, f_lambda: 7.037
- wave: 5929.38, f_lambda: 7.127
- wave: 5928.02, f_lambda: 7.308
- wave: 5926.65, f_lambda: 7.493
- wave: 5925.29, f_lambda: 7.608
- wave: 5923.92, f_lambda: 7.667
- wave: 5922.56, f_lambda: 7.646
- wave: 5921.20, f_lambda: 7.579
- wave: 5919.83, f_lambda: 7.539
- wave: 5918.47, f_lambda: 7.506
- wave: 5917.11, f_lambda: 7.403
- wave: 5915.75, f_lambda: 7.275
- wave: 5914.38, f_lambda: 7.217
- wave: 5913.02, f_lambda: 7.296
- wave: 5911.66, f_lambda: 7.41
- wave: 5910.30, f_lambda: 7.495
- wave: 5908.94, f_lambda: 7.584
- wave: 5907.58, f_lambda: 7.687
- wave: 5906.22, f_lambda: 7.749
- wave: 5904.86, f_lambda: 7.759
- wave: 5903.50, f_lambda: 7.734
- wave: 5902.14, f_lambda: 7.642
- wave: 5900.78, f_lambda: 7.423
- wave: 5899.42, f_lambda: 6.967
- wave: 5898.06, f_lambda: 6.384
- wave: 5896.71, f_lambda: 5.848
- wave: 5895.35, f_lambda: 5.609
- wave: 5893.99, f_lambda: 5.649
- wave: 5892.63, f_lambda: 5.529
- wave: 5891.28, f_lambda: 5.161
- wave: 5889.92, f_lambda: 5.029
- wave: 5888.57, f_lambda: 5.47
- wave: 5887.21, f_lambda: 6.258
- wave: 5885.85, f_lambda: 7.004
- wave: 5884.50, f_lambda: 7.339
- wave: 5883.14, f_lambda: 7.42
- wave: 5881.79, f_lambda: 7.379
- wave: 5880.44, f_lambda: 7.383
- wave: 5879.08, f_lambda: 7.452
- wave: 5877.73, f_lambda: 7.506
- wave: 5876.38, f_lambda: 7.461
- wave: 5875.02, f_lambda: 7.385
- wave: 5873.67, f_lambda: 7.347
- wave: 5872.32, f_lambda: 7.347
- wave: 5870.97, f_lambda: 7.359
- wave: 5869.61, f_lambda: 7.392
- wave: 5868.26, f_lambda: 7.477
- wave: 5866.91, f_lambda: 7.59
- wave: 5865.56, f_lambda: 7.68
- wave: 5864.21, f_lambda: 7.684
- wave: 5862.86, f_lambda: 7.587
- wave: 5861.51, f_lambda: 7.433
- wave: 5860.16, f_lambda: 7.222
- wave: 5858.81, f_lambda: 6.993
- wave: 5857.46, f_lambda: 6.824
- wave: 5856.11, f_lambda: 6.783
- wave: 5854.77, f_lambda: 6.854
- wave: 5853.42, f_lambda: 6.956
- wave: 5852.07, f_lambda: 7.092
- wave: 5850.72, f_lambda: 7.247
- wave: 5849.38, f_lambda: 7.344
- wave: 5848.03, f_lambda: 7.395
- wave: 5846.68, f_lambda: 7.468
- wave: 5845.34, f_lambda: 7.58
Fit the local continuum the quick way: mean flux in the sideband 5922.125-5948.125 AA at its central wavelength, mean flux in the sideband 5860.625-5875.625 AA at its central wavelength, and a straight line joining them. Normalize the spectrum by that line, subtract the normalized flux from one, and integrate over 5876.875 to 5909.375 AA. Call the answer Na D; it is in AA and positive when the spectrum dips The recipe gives 2.9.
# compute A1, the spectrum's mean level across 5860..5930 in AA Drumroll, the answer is 7.14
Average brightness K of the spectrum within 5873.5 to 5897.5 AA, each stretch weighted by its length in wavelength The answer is 6.55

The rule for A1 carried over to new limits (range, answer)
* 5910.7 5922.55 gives 7.42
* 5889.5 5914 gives 6.8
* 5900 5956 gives 7.42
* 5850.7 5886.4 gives 7.31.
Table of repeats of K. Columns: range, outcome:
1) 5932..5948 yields 7.41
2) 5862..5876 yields 7.48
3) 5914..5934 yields 7.38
